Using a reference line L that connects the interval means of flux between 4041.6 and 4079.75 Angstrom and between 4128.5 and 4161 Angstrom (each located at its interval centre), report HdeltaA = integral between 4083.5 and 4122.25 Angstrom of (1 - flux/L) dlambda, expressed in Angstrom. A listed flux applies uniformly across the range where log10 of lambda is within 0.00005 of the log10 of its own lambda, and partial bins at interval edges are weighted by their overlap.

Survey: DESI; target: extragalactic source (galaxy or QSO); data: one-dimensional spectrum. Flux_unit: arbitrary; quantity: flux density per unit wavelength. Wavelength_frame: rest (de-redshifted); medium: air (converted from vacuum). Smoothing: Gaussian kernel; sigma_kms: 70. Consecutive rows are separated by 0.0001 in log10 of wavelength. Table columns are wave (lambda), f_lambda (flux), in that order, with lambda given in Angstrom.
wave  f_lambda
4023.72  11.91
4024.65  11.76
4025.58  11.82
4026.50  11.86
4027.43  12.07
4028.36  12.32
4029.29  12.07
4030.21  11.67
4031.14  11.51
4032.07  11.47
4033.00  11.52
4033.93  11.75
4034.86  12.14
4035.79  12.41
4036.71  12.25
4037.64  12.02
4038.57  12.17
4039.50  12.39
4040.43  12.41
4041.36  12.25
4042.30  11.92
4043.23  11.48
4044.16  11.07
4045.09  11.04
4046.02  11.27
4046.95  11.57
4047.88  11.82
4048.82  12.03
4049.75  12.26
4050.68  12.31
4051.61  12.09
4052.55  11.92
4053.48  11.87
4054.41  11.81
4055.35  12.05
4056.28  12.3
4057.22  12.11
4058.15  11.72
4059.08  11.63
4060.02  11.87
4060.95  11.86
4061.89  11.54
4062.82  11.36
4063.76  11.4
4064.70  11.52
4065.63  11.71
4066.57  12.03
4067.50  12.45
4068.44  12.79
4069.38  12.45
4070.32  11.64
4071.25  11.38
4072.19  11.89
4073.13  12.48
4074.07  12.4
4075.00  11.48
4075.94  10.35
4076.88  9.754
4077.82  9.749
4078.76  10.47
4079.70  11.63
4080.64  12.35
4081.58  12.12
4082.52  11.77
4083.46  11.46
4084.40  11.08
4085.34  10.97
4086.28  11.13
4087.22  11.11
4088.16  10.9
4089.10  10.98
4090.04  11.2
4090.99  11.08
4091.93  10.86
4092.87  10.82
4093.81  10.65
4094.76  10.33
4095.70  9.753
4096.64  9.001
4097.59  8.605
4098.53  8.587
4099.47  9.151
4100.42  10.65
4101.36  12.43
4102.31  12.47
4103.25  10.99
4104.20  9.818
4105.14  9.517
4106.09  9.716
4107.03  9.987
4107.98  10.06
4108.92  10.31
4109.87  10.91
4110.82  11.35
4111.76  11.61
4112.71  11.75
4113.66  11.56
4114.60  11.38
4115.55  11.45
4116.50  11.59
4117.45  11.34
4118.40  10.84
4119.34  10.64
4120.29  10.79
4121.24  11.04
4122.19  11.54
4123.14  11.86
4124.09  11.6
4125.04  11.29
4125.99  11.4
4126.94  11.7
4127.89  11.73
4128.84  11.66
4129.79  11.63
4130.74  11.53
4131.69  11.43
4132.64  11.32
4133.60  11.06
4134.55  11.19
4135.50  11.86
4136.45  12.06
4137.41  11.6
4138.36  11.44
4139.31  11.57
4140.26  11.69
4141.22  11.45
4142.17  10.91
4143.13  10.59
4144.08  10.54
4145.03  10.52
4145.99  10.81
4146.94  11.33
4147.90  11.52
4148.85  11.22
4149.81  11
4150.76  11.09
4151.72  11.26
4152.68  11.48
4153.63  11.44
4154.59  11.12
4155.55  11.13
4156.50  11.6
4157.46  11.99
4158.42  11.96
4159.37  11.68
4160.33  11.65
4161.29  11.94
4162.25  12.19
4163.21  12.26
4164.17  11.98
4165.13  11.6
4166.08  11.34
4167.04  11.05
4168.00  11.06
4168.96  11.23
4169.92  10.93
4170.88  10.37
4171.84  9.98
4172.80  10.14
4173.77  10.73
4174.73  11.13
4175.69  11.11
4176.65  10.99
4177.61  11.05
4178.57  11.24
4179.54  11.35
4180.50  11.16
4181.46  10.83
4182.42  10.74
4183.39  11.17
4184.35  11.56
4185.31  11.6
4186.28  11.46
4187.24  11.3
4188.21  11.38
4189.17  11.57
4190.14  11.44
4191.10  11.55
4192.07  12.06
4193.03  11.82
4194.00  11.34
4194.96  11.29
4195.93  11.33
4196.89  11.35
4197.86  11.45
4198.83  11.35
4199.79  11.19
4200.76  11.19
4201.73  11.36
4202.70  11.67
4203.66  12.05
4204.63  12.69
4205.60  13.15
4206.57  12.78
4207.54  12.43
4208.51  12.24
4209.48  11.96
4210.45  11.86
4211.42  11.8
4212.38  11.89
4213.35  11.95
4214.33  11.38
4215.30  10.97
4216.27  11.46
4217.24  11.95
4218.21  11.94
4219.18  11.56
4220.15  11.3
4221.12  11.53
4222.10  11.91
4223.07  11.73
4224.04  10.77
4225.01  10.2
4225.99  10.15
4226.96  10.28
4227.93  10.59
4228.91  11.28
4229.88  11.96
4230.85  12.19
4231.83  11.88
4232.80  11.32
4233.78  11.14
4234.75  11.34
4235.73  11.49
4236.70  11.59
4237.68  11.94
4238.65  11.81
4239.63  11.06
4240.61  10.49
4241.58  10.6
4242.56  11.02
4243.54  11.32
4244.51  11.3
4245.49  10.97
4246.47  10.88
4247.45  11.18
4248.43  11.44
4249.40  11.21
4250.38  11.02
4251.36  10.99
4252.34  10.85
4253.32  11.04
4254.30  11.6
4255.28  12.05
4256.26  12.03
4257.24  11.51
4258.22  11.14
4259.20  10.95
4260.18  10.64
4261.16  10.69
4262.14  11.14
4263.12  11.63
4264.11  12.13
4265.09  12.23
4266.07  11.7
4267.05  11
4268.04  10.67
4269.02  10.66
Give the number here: 2.6 Angstrom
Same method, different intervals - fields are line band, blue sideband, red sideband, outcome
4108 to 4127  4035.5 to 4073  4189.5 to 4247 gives 0.79 Angstrom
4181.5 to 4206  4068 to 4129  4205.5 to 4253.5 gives -0.52 Angstrom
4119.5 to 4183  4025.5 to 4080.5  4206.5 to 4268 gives 1.51 Angstrom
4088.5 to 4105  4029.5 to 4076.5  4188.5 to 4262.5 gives 1.87 Angstrom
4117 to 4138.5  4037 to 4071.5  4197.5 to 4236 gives 0.61 Angstrom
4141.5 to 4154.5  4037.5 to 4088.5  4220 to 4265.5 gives 0.48 Angstrom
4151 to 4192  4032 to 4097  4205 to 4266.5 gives 0.62 Angstrom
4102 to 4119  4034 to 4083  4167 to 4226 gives 1.08 Angstrom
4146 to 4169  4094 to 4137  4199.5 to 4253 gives -0.74 Angstrom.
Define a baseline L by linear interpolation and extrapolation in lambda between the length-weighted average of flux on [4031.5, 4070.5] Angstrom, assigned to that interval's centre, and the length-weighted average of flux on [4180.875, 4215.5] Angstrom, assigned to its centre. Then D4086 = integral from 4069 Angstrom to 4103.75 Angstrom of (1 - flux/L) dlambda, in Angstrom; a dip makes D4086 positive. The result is 2.5 Angstrom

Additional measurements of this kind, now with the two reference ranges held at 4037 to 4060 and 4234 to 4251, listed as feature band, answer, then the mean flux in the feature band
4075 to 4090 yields 0.9 Angstrom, 11.1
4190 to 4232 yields -1.0 Angstrom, 11.6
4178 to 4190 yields 0.1 Angstrom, 11.3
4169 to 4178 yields 0.6 Angstrom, 10.7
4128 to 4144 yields 0.2 Angstrom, 11.4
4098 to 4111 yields 1.4 Angstrom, 10.4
